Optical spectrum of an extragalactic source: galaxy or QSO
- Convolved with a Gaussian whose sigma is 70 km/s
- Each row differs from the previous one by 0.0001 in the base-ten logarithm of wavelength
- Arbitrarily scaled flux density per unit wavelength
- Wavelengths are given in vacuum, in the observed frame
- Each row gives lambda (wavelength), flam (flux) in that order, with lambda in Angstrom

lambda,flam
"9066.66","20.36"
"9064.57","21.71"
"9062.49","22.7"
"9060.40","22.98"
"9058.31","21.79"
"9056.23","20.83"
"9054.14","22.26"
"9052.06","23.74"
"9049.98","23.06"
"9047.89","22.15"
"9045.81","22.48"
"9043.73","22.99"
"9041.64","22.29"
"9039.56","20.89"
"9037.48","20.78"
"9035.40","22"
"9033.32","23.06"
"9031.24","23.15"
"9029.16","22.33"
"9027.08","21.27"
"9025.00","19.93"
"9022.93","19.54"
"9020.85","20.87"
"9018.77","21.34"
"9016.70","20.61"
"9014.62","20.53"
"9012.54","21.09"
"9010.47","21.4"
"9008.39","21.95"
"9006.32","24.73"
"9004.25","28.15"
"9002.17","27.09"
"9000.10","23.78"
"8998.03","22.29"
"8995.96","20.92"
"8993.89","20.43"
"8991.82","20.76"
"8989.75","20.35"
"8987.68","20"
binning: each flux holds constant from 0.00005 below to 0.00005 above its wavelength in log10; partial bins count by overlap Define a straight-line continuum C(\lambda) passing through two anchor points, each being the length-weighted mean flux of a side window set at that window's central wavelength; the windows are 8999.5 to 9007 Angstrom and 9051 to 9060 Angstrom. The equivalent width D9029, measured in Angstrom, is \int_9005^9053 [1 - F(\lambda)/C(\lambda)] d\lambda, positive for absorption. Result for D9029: 4.5 Angstrom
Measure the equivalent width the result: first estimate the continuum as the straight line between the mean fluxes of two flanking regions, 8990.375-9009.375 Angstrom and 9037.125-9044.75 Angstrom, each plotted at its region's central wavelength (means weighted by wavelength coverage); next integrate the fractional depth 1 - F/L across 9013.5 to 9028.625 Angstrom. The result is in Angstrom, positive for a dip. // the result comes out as 1.26 Angstrom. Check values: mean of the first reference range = 23.3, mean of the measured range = 20.6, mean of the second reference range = 21.8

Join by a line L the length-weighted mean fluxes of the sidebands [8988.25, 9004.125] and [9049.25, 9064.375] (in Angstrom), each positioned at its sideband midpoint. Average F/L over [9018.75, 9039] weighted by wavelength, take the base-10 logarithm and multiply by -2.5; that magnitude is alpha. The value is 0.05 mag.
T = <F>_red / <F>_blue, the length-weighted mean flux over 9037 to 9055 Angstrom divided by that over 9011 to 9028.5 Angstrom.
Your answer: 1.08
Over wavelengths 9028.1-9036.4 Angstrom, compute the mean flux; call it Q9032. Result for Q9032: 22.6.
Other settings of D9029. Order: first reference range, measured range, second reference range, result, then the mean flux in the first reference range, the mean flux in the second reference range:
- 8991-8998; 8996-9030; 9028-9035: -0.7 Angstrom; 20.9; 22.7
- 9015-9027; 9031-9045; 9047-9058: -0.4 Angstrom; 20.5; 22.4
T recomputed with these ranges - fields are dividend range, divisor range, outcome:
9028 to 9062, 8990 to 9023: 1.00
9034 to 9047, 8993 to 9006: 0.92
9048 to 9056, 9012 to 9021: 1.09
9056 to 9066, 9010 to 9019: 1.05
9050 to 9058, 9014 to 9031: 1.07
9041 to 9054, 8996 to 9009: 0.93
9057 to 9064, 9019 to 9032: 1.06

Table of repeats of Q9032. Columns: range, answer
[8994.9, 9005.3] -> 24.4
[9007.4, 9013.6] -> 21.5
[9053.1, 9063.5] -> 22.1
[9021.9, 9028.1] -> 20.3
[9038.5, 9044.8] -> 22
